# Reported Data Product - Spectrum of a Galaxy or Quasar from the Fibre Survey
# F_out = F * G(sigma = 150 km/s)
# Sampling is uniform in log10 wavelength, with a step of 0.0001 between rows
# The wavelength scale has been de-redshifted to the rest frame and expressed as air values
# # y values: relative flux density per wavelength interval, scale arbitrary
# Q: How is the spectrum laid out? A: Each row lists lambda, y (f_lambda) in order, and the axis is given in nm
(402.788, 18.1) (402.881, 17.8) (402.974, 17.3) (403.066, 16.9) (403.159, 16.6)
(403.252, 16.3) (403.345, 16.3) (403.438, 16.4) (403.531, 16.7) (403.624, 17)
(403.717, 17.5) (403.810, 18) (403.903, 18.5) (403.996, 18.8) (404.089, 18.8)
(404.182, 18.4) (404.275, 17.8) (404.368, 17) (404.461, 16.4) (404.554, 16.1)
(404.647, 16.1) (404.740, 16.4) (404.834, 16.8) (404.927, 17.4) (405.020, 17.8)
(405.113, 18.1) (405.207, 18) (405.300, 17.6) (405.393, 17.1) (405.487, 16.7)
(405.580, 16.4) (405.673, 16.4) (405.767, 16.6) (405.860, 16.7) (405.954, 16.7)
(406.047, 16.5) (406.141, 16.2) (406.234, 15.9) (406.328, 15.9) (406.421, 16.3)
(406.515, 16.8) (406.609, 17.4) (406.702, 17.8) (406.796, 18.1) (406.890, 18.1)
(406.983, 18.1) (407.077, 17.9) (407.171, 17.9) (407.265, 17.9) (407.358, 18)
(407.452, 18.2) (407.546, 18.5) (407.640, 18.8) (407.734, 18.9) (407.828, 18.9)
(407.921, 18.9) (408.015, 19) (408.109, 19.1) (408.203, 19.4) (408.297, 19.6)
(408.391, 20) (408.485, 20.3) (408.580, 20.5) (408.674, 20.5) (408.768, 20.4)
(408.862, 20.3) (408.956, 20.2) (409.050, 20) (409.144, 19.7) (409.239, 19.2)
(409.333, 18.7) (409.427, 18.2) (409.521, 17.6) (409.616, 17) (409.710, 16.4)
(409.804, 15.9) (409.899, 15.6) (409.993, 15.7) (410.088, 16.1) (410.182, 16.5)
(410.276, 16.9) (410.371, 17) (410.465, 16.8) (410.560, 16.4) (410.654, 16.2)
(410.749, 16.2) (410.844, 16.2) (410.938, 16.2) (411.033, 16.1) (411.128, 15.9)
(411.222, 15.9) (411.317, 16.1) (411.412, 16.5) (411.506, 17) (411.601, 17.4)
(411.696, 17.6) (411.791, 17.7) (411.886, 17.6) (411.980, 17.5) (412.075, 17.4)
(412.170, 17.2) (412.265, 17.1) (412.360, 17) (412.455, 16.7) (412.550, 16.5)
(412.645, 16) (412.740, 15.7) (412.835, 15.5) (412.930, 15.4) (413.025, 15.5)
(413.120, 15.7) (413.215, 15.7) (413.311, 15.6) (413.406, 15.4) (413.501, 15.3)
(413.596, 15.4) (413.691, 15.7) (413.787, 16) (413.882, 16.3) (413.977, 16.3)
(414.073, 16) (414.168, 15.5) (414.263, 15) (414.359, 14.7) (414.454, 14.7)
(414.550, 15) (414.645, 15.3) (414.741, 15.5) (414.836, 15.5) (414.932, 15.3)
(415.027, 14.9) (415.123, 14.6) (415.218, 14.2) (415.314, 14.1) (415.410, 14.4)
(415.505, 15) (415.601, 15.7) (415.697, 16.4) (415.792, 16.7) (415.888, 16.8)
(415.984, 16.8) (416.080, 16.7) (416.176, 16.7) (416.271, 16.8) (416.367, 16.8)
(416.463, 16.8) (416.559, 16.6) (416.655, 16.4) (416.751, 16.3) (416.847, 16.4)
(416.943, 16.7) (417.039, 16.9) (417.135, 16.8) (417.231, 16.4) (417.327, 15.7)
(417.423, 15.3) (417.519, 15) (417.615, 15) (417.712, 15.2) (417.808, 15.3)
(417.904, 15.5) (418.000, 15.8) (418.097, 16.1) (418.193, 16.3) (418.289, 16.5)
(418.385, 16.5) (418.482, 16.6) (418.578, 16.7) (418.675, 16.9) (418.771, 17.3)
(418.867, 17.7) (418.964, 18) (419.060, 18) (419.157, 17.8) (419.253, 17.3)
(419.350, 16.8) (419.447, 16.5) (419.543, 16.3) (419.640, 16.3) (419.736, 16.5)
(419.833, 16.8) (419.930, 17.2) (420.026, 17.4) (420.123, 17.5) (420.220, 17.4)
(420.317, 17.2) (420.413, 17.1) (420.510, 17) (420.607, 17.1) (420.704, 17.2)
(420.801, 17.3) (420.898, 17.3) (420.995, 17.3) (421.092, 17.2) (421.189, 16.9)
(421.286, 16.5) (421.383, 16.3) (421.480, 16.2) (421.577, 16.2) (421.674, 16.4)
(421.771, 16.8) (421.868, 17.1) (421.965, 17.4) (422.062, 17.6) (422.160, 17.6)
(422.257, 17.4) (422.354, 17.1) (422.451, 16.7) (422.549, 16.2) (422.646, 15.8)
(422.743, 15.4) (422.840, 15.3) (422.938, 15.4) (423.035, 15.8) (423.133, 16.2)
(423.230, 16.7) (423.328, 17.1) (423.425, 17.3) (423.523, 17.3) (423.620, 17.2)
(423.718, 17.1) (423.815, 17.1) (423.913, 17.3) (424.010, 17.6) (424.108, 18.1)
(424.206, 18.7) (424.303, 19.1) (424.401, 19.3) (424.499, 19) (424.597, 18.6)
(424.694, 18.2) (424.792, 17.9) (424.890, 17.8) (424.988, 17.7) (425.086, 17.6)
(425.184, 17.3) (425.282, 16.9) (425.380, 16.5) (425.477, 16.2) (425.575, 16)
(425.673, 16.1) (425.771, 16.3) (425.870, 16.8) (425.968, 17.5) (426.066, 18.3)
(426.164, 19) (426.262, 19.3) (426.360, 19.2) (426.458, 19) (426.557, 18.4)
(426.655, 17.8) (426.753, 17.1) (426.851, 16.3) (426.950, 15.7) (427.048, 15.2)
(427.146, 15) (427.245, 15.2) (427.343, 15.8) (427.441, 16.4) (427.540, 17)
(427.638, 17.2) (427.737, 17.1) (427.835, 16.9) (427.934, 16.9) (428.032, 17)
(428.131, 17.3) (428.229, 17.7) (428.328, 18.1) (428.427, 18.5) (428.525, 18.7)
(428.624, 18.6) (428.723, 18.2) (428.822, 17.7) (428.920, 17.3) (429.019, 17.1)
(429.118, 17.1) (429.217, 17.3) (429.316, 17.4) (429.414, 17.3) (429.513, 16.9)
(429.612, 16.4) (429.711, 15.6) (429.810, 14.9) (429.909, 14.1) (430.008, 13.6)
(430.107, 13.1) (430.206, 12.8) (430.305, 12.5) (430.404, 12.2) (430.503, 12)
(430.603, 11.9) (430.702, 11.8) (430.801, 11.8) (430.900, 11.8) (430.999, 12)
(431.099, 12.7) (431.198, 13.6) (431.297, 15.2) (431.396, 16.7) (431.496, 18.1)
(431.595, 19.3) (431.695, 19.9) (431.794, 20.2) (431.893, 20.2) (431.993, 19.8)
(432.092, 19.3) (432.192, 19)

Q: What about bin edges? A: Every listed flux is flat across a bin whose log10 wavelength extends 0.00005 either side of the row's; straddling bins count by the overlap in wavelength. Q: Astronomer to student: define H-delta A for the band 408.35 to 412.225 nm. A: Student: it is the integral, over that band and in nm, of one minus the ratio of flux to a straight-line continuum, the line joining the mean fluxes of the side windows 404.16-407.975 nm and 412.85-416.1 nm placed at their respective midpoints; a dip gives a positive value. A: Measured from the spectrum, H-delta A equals -0.27 nm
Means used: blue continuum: 17.4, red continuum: 15.5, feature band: 17.6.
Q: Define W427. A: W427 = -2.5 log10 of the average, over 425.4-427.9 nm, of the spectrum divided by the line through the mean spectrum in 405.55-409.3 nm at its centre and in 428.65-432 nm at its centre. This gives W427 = -0.07 mag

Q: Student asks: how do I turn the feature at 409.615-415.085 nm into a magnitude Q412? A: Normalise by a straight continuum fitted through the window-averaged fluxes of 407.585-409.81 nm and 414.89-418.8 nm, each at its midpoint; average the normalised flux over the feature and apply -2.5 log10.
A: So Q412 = 0.10 mag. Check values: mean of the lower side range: 19.1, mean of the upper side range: 16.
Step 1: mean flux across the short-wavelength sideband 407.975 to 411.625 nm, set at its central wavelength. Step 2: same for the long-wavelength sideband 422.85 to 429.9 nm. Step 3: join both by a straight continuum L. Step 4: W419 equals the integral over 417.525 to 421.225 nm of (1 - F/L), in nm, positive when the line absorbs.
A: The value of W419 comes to 0.14 nm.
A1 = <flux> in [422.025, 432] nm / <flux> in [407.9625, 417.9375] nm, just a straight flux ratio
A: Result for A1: 1.00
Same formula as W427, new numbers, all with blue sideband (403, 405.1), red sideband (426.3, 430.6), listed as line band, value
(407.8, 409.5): -0.151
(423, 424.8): -0.073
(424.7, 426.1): -0.039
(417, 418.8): 0.043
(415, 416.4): 0.068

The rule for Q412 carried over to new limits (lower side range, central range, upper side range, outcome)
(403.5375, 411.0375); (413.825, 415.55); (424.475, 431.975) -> 0.14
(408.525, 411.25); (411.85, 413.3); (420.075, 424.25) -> 0.06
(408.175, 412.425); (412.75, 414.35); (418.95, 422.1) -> 0.12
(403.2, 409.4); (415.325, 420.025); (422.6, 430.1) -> 0.06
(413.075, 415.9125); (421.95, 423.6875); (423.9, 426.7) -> 0.04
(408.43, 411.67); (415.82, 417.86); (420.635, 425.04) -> 0.07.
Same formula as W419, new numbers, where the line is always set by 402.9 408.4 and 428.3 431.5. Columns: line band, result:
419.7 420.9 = -0.08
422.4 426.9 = -0.48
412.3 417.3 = 0.23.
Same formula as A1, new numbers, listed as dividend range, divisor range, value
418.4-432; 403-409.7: 0.94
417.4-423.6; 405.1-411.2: 0.94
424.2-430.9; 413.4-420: 1.03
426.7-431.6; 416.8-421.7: 0.94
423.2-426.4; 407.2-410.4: 0.95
